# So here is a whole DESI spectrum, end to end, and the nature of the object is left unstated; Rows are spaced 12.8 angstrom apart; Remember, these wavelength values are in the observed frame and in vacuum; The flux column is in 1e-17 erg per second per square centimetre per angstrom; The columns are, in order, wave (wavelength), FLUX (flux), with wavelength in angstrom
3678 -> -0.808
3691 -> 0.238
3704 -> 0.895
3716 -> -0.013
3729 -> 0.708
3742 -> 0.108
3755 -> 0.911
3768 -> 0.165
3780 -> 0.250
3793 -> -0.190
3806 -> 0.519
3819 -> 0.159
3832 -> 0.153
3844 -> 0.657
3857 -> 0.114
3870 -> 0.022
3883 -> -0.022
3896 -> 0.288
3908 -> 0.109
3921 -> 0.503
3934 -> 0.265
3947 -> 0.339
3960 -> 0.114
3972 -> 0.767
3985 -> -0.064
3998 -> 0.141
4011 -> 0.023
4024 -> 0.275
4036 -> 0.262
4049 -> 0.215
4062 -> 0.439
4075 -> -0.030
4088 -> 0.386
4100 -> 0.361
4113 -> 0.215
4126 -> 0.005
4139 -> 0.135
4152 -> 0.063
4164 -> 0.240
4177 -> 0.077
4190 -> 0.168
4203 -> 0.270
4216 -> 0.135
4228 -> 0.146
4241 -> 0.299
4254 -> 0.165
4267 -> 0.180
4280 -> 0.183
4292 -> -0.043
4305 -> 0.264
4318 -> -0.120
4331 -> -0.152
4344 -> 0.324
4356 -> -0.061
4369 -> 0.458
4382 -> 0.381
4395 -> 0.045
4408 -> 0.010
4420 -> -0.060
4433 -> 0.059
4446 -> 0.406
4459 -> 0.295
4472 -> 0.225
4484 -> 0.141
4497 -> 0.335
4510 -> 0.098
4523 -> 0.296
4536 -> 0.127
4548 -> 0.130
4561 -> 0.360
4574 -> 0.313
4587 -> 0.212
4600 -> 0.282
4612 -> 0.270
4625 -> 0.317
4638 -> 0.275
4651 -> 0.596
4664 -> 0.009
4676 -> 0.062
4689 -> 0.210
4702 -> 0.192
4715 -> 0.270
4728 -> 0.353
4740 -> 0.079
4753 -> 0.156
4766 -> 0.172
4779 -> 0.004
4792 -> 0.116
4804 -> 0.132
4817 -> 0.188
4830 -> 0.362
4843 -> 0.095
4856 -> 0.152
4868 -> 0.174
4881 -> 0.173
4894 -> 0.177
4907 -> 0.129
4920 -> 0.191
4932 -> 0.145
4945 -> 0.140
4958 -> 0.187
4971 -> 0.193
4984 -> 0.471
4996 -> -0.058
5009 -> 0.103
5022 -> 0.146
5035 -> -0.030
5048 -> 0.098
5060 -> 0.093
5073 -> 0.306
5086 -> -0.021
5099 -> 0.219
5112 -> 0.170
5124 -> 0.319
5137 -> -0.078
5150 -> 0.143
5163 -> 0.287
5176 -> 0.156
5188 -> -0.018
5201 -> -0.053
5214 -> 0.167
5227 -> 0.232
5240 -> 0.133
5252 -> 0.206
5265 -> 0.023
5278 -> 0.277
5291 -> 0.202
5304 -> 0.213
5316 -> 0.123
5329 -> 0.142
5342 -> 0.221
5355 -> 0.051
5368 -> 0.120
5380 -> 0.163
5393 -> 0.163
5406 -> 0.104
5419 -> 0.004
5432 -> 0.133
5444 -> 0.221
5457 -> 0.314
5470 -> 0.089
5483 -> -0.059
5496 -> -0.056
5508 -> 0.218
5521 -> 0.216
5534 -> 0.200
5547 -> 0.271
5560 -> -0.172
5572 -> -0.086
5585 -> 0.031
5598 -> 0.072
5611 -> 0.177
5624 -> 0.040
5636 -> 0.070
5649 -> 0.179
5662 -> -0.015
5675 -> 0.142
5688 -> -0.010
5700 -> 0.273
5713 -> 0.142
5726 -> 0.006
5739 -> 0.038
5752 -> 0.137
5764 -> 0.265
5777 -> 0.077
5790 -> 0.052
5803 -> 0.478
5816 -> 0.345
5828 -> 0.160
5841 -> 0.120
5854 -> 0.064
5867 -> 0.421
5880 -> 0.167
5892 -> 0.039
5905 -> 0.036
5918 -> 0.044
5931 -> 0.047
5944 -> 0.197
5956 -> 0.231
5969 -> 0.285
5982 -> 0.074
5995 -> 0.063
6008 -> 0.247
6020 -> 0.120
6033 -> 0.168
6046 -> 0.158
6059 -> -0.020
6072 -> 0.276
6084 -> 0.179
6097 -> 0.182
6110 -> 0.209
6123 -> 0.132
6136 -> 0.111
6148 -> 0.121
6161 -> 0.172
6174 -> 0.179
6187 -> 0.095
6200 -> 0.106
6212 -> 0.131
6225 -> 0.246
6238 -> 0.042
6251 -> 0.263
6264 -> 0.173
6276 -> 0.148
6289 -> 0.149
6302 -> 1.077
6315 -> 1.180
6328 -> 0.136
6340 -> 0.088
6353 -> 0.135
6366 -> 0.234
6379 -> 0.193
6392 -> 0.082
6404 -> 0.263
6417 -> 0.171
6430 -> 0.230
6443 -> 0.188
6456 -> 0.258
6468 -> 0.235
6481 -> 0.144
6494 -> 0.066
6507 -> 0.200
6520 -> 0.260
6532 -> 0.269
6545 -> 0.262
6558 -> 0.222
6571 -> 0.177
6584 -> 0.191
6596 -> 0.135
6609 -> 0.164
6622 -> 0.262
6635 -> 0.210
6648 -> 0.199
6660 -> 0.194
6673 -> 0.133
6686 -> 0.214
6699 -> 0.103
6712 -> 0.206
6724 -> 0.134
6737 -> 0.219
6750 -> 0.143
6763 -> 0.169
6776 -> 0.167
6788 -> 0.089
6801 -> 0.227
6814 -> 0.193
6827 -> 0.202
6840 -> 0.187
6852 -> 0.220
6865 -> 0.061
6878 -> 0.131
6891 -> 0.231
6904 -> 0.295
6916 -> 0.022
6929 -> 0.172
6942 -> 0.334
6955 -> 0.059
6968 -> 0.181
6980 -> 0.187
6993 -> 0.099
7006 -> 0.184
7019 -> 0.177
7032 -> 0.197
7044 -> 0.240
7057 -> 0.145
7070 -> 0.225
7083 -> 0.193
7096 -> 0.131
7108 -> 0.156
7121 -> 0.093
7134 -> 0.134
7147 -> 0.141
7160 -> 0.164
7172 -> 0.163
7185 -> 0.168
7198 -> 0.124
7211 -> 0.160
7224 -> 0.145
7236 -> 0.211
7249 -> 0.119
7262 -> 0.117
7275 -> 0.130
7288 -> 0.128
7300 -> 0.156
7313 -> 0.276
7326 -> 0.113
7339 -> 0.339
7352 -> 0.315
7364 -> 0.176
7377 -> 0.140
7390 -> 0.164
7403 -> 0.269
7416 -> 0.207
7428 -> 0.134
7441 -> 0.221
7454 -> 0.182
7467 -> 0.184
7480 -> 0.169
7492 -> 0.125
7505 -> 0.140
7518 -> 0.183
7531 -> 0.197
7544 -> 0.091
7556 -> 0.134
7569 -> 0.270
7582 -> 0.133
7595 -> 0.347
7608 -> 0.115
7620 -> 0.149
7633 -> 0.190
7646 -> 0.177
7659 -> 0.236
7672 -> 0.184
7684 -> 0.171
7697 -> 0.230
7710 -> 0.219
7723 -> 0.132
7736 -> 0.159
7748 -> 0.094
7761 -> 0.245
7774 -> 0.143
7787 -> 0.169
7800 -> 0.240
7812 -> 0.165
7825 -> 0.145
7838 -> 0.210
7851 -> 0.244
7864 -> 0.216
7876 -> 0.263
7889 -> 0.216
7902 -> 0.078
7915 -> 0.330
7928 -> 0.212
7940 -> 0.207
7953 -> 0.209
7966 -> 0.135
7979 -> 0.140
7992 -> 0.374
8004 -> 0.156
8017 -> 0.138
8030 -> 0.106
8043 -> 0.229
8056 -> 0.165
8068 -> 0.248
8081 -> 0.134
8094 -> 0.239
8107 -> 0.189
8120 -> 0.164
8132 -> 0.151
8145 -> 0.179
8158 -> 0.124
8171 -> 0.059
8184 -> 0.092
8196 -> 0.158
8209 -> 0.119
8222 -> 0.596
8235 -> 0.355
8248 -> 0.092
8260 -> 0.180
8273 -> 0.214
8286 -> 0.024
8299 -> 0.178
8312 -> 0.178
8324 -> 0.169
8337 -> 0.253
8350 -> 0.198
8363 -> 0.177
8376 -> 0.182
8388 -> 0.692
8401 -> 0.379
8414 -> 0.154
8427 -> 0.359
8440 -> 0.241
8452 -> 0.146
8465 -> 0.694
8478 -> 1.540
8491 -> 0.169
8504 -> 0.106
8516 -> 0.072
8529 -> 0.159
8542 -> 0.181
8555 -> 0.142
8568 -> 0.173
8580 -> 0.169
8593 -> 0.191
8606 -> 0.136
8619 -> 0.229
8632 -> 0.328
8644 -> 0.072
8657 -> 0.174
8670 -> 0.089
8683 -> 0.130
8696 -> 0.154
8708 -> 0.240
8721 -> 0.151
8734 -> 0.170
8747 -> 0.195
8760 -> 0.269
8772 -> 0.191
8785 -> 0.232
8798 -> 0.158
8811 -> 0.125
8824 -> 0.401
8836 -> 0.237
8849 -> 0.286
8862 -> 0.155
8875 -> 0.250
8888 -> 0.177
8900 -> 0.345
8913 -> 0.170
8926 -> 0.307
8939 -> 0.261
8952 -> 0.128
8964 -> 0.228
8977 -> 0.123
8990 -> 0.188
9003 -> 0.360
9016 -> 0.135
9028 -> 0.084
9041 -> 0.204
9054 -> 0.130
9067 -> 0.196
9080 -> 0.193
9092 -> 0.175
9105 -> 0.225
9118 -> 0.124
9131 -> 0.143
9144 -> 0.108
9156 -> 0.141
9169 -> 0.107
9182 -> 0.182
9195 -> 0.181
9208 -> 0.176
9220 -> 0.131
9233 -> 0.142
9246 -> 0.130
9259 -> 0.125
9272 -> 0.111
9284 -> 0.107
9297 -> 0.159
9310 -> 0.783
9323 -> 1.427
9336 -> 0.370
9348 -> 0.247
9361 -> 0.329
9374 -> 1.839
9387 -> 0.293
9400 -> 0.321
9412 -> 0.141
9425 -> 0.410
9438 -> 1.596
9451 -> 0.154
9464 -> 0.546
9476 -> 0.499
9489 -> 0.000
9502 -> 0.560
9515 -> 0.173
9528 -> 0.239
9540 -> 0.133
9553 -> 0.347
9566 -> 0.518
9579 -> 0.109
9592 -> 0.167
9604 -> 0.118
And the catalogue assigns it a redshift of 0.692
